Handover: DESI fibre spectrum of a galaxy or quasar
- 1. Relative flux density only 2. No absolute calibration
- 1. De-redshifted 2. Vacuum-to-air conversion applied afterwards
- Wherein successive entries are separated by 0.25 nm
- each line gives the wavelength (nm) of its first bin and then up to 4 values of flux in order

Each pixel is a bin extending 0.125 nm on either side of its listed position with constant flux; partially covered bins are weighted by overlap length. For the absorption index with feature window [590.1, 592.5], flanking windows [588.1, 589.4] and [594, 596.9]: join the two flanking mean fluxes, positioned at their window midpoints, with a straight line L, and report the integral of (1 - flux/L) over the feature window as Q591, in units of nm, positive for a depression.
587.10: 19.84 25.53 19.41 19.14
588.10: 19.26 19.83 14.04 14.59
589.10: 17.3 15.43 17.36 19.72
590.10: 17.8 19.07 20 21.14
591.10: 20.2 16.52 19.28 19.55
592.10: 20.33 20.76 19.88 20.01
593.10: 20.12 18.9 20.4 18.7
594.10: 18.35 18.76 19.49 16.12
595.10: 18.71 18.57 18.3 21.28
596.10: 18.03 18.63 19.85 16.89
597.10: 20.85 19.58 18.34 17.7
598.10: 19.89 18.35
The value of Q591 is -0.30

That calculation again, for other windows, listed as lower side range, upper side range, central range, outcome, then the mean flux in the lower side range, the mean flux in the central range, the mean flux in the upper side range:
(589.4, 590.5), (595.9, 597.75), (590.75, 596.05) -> -0.18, 18.3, 19.3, 19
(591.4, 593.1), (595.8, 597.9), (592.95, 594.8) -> 0.04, 19.8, 19.1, 19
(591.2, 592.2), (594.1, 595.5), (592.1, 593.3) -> -0.09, 18.9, 20.1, 18.3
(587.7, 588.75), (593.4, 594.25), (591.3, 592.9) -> -0.07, 18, 19.6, 19.1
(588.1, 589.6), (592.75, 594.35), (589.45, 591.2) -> -0.18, 16.6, 19.3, 19.4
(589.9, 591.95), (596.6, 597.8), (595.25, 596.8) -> 0.00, 19.2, 19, 18.9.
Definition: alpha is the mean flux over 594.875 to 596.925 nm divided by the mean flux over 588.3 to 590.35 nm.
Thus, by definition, 1.1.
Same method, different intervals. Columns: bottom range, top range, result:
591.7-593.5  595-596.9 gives 0.95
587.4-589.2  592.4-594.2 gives 1.09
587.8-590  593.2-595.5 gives 1.08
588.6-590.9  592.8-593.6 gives 1.11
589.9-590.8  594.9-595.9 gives 0.98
